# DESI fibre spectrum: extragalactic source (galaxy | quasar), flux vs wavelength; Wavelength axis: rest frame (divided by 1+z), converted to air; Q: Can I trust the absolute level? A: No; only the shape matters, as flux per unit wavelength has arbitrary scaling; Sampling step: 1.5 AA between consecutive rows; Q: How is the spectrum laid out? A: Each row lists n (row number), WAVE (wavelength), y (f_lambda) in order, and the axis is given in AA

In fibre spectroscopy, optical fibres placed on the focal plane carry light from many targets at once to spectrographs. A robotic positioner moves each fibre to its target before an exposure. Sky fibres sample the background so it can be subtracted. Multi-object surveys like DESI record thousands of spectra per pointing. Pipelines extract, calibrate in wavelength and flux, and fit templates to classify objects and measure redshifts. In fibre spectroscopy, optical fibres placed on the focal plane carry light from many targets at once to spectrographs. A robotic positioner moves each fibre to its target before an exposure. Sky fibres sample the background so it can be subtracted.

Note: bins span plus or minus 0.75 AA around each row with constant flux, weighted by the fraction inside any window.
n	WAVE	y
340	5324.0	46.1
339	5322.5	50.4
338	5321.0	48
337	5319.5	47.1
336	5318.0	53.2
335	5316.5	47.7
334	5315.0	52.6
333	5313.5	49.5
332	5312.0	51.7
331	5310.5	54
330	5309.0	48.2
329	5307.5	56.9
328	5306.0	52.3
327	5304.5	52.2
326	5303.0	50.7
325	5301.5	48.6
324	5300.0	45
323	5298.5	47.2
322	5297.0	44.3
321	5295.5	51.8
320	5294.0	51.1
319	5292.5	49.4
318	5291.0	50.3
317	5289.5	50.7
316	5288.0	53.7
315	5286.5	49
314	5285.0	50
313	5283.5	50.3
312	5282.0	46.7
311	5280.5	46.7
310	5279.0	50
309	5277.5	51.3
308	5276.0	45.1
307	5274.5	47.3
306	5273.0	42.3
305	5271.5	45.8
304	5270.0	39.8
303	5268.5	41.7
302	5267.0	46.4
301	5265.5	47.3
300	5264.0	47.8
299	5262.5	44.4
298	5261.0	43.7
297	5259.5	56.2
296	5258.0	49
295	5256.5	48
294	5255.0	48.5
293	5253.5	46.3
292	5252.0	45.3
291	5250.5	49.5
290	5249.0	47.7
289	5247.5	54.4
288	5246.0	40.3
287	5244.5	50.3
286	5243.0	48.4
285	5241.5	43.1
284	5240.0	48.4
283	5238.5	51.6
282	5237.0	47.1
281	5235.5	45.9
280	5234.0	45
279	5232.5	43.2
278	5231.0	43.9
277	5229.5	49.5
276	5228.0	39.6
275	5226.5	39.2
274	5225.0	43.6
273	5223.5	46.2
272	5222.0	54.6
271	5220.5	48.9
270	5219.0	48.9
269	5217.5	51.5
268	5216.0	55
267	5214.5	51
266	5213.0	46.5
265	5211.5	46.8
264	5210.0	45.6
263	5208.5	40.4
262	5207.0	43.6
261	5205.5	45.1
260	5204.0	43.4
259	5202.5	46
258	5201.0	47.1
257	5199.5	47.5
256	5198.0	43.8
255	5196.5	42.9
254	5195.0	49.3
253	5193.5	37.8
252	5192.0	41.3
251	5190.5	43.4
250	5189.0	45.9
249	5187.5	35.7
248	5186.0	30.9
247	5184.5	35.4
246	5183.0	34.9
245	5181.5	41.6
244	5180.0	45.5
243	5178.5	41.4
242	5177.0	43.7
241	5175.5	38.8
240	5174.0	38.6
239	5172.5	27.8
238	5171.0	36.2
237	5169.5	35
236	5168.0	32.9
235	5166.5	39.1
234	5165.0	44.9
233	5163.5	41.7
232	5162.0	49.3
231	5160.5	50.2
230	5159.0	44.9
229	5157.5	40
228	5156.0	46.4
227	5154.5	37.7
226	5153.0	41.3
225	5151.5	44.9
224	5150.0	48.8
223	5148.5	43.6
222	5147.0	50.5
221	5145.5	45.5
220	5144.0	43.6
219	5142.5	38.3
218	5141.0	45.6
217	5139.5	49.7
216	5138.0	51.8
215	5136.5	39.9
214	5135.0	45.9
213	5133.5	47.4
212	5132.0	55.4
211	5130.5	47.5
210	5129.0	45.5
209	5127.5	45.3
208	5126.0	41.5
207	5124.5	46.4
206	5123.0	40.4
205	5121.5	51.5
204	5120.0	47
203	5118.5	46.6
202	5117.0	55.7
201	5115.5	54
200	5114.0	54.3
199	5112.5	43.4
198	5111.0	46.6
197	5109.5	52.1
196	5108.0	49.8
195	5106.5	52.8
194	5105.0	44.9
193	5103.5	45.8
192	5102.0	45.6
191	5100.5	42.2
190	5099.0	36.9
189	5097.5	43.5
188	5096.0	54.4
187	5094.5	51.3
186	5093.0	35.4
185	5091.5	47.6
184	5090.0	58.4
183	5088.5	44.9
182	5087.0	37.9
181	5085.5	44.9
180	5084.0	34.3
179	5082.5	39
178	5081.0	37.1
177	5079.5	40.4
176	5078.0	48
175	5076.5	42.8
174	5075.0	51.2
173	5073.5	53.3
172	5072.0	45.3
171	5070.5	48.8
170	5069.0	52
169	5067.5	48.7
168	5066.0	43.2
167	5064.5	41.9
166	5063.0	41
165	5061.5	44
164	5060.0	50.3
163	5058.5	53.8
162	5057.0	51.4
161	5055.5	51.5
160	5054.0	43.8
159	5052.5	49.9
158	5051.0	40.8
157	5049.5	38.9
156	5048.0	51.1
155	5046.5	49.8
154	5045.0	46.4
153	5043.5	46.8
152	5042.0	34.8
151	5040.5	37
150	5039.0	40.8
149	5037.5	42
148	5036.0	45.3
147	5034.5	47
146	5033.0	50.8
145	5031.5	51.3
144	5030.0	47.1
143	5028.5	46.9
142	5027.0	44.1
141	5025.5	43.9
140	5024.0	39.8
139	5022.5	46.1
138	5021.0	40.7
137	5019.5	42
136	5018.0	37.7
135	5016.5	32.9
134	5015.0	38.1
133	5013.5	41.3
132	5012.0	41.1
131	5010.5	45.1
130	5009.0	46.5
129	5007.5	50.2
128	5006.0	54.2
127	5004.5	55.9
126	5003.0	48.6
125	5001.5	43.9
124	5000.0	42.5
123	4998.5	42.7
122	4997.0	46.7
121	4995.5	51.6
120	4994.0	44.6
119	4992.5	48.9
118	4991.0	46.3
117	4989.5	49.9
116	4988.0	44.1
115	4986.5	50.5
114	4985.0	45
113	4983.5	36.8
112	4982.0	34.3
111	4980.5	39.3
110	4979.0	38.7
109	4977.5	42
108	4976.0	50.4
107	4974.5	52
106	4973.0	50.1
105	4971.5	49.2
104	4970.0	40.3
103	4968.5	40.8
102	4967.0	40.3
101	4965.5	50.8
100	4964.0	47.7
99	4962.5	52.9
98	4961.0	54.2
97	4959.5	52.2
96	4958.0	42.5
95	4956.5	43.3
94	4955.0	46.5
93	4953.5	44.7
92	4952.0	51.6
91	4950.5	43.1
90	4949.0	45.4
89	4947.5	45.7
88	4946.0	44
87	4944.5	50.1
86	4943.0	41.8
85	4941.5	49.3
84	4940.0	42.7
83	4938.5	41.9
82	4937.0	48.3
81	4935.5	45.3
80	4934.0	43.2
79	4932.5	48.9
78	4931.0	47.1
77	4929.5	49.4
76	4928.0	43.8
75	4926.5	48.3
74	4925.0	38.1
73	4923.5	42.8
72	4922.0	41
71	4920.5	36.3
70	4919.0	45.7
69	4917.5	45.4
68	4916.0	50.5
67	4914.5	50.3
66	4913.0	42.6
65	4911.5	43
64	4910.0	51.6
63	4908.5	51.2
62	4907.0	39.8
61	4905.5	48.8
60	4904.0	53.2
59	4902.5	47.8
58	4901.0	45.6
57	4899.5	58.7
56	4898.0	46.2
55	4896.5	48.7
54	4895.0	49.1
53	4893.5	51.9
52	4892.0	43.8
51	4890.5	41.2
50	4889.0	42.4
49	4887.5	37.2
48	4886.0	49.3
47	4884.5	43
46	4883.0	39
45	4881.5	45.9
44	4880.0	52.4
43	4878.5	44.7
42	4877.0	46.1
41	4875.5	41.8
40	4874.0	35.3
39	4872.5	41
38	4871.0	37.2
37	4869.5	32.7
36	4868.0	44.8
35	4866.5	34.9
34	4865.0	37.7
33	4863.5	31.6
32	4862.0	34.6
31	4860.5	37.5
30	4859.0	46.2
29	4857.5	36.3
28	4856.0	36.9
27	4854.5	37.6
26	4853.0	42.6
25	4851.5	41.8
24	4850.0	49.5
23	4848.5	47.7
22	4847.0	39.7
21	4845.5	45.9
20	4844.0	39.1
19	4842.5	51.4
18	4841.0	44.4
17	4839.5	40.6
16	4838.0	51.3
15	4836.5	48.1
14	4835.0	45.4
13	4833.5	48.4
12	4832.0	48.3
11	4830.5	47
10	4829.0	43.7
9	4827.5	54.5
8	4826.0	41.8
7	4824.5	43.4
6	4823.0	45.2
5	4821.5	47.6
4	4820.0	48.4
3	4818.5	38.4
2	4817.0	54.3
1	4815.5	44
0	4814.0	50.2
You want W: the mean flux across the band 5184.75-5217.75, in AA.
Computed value 44.3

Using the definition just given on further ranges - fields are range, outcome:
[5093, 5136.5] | 47.3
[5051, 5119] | 46.6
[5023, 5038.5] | 45.7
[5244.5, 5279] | 46.9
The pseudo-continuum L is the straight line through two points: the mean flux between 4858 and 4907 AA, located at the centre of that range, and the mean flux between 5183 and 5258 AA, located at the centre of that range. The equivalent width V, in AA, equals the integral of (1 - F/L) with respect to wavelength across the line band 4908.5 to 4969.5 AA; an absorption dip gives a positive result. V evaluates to -3.01 AA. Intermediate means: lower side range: 43.4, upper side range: 45.5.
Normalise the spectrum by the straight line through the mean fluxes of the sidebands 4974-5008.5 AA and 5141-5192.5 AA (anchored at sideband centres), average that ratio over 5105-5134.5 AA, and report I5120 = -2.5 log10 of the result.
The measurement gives -0.14 mag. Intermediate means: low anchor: 46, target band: 48.5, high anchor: 41.2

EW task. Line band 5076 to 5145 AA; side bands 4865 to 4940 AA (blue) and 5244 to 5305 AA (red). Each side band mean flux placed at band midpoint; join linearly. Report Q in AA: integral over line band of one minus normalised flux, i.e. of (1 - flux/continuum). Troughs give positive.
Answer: 0.9 AA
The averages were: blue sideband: 44.7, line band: 46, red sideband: 47.9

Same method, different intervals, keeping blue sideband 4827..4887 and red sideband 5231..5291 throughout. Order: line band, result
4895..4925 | -2.2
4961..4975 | -1.1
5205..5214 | 0.4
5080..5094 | 1.0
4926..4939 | -0.8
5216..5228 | -0.1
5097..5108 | 0.2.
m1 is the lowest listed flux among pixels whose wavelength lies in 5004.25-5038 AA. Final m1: 32.9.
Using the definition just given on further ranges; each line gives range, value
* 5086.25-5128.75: 35.4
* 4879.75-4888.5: 37.2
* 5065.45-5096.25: 34.3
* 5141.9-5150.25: 38.3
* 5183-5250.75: 30.9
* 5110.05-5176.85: 27.8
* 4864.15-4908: 32.7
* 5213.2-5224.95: 46.2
